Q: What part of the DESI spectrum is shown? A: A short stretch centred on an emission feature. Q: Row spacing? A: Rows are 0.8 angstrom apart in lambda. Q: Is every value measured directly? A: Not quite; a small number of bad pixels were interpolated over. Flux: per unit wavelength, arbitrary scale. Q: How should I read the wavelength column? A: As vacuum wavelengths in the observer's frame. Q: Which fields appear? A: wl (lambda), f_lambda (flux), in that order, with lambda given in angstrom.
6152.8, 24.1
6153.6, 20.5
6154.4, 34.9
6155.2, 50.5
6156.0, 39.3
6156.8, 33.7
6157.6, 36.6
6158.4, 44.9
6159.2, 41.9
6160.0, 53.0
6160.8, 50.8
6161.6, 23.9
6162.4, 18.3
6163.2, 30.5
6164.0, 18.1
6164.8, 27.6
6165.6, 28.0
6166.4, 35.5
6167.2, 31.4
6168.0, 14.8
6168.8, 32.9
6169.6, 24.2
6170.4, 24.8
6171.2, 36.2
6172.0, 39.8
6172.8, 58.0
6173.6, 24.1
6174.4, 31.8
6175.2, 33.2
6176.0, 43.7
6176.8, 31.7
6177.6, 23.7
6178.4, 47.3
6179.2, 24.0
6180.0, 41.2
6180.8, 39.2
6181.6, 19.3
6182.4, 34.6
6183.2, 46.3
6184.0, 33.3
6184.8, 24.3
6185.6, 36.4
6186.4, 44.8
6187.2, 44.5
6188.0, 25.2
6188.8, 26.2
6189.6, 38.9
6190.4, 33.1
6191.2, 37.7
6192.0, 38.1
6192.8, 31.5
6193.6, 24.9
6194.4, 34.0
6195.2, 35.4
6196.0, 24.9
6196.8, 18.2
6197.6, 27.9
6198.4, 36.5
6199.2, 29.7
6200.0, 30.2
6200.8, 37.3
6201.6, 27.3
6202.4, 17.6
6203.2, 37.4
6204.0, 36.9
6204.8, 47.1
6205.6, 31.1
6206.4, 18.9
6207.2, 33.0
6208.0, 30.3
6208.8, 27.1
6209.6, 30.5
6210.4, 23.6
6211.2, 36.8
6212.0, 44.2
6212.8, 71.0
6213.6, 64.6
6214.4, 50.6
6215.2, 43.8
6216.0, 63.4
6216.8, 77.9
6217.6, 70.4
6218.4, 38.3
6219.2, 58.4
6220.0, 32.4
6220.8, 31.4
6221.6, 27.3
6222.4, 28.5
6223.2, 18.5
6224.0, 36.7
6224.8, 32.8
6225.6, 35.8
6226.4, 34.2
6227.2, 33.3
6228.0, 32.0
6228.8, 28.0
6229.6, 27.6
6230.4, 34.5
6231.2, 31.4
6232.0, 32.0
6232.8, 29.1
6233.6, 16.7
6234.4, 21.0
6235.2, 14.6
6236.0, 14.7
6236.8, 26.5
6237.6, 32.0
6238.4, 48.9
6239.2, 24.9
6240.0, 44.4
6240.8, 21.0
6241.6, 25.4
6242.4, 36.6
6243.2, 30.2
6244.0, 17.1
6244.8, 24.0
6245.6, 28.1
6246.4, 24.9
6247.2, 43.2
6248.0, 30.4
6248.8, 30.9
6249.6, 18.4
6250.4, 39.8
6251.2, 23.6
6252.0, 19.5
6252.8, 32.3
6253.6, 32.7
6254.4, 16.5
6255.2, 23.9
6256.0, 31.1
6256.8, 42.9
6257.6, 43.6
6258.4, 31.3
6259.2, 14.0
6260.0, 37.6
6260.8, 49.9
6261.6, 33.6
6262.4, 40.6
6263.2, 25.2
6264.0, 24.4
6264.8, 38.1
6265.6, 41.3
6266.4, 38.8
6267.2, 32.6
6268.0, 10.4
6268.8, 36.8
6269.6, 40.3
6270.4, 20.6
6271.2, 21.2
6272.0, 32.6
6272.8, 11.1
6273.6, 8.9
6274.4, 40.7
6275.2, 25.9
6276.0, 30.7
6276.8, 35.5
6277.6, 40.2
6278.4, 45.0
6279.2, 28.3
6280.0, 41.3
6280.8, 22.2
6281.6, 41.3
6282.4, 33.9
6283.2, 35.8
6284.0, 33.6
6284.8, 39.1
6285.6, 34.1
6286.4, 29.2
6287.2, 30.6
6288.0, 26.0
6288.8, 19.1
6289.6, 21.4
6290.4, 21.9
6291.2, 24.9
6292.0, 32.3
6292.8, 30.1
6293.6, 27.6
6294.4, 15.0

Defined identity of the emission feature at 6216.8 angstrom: H-beta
